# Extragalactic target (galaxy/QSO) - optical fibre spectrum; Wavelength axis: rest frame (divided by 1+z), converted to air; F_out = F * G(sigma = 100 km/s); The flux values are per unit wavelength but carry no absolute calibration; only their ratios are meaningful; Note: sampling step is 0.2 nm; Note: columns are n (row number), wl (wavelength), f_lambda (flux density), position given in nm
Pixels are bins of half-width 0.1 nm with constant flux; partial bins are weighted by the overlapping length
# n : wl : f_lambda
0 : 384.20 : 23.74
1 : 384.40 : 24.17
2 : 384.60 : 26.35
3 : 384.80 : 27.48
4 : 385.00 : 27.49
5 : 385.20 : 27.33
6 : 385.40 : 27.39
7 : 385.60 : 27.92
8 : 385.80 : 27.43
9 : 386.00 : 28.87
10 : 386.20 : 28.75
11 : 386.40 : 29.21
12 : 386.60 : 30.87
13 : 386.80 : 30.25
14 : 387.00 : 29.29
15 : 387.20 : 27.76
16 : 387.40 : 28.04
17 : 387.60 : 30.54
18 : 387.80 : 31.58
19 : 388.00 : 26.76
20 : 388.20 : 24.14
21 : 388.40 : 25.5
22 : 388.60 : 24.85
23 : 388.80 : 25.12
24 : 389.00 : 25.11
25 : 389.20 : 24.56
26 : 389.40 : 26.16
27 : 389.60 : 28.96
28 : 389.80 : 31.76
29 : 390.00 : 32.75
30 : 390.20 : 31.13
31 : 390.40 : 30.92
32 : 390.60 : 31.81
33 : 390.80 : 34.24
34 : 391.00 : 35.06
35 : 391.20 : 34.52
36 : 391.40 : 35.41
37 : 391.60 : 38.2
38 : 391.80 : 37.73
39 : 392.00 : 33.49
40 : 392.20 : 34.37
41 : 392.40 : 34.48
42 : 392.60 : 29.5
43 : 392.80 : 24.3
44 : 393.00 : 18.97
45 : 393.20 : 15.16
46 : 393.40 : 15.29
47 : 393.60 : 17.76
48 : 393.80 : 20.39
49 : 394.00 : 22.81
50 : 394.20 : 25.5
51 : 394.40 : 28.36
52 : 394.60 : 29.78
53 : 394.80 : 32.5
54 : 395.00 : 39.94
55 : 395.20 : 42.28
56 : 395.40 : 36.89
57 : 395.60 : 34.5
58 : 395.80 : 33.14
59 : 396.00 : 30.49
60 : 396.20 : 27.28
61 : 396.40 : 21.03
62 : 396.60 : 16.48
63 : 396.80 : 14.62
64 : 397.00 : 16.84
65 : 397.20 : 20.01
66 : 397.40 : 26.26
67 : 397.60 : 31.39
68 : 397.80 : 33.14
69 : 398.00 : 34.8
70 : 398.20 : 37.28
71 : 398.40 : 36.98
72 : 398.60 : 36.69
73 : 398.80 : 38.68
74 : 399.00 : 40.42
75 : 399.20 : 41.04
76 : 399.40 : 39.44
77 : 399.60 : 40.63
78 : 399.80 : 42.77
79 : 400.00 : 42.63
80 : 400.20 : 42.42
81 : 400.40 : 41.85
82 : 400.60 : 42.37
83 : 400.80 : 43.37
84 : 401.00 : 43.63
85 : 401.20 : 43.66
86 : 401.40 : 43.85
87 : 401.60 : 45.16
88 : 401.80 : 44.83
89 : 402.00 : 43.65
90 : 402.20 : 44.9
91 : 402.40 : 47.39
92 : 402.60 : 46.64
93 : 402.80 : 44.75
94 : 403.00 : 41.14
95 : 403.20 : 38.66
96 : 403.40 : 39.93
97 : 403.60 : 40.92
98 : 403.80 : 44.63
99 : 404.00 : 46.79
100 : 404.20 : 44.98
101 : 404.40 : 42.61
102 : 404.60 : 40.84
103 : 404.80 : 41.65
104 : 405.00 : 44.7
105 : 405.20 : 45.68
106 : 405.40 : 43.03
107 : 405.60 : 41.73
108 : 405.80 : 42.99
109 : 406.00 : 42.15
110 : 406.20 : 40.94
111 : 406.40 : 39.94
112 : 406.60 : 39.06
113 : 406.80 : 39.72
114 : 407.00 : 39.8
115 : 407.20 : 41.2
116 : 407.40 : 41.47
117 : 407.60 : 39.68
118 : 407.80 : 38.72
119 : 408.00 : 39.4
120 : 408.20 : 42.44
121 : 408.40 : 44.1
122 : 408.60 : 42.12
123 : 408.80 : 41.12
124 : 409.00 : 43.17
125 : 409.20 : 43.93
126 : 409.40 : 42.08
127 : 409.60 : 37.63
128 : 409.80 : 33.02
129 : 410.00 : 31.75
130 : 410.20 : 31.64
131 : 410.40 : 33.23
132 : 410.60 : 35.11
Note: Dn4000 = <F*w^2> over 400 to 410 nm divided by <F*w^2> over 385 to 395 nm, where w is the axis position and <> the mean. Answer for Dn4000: 1.6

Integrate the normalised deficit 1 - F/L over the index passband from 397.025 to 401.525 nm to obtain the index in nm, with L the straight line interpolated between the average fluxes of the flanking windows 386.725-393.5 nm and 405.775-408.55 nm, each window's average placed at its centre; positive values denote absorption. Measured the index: -0.32 nm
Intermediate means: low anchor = 29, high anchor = 40.8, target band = 38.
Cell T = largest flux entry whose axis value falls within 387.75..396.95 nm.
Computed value 42.28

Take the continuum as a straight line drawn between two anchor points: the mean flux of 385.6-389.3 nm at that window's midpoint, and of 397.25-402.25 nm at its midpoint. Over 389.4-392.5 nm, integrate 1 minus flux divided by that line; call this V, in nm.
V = -0.222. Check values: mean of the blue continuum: 27.7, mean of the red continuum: 39.8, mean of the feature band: 33.4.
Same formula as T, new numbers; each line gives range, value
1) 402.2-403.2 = 47.39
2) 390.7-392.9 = 38.2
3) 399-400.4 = 42.77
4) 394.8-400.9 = 43.37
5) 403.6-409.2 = 46.79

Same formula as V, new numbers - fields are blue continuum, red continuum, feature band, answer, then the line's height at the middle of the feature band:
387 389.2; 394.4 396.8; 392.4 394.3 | 0.49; 29.4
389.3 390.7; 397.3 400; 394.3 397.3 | 0.56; 34.9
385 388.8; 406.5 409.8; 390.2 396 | 0.26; 31.7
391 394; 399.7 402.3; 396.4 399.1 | 0.62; 37.5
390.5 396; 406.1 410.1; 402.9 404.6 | -0.24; 37.2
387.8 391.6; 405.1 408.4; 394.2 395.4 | -0.03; 33.1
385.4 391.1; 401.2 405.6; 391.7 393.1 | 0.10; 32.9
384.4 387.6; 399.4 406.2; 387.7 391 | 0.27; 31.2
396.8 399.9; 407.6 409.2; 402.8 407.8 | -0.34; 39.2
